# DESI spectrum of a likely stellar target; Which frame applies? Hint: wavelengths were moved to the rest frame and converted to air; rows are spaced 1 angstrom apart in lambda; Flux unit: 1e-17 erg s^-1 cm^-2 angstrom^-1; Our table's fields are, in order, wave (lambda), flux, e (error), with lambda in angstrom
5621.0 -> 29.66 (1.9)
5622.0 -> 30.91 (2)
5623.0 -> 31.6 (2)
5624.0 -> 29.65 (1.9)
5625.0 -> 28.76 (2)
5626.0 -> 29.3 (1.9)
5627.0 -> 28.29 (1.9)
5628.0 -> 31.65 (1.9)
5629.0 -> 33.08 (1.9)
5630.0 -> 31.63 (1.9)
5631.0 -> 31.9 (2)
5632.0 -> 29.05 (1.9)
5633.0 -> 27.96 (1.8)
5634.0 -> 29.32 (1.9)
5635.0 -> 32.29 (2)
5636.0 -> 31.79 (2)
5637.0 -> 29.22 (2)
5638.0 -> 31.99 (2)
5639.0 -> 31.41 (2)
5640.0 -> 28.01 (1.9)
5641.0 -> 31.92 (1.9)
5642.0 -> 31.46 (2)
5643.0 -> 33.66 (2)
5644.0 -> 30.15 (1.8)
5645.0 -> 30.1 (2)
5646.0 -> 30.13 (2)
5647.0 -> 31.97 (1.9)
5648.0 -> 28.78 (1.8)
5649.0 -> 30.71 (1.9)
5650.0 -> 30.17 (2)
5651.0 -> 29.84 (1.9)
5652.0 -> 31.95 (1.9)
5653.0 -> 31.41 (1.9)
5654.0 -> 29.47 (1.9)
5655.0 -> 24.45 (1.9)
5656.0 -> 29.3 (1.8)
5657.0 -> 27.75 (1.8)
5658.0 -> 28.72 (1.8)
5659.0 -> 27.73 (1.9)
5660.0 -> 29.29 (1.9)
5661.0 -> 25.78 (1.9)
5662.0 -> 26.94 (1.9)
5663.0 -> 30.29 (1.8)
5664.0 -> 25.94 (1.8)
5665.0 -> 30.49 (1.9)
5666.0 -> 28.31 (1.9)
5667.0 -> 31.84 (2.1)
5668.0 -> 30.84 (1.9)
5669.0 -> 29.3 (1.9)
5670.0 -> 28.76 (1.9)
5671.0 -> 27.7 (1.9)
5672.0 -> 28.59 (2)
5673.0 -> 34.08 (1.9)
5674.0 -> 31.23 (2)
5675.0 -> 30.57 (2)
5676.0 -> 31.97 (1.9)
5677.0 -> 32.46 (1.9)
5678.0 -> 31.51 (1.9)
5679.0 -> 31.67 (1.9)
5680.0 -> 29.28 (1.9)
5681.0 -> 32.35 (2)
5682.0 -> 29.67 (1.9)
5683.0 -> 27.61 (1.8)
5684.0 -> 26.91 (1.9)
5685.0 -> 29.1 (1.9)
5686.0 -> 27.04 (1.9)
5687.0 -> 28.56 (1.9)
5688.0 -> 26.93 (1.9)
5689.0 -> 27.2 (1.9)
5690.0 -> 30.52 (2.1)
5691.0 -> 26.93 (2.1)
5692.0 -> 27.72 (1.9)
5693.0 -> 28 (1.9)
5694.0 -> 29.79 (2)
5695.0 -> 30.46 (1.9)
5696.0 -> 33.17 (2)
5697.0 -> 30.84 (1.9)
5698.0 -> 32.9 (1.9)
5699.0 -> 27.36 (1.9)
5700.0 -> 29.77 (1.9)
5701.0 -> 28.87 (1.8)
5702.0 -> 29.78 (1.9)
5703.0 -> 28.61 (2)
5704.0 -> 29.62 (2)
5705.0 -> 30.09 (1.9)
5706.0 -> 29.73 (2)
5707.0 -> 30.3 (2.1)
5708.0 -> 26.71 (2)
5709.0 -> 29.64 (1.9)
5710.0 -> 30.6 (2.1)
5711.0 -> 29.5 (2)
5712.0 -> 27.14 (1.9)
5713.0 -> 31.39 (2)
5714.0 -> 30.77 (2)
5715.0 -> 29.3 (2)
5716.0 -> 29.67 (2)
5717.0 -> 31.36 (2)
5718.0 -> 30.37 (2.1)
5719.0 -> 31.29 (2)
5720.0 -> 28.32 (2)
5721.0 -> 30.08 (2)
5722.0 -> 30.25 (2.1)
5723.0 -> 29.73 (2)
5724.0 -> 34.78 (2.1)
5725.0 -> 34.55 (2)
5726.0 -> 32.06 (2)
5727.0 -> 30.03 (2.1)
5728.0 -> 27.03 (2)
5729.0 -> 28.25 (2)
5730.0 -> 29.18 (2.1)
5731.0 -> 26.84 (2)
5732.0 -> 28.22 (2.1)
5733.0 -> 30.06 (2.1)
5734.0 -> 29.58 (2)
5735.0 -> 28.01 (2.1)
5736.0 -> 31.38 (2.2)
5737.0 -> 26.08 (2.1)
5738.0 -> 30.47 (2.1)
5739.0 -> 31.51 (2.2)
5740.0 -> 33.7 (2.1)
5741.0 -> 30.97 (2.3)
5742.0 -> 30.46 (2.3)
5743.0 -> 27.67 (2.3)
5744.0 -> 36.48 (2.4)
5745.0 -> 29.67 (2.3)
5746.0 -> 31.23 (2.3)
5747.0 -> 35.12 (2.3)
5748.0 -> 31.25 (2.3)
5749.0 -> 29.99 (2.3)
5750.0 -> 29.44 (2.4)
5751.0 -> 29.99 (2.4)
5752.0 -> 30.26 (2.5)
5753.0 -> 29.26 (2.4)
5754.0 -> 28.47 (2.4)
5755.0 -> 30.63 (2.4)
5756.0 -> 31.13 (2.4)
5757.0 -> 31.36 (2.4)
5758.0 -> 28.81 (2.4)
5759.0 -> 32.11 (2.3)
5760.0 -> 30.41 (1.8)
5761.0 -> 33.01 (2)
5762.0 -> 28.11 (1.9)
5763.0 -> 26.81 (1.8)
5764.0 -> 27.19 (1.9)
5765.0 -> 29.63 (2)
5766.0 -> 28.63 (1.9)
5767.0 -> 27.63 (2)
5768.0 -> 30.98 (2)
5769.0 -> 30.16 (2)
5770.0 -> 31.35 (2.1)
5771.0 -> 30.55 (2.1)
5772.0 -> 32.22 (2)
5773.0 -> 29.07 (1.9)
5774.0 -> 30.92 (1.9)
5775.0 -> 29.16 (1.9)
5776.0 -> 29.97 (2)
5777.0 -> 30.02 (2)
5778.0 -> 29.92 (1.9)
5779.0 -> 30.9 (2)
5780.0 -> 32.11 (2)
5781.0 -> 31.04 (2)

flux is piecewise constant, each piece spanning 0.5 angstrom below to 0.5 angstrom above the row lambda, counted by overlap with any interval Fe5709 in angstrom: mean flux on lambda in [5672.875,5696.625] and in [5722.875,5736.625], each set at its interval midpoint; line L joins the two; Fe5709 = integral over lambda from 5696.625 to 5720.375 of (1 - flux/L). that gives 0.07 angstrom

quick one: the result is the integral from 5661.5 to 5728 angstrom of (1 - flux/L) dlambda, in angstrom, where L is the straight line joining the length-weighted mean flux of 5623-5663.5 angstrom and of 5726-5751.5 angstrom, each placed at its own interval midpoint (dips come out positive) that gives 0.5 angstrom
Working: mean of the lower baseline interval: 30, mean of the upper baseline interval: 30.1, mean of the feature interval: 29.8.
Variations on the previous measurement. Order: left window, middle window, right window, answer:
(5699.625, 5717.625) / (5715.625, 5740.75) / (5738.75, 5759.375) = 0.09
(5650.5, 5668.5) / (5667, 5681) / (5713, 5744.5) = -0.73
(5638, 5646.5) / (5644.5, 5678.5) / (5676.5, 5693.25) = 0.46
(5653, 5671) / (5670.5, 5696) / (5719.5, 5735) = -0.51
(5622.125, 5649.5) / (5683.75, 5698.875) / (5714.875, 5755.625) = 0.68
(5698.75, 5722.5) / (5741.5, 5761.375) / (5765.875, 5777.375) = -0.58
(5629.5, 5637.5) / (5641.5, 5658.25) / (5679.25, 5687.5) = -0.06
